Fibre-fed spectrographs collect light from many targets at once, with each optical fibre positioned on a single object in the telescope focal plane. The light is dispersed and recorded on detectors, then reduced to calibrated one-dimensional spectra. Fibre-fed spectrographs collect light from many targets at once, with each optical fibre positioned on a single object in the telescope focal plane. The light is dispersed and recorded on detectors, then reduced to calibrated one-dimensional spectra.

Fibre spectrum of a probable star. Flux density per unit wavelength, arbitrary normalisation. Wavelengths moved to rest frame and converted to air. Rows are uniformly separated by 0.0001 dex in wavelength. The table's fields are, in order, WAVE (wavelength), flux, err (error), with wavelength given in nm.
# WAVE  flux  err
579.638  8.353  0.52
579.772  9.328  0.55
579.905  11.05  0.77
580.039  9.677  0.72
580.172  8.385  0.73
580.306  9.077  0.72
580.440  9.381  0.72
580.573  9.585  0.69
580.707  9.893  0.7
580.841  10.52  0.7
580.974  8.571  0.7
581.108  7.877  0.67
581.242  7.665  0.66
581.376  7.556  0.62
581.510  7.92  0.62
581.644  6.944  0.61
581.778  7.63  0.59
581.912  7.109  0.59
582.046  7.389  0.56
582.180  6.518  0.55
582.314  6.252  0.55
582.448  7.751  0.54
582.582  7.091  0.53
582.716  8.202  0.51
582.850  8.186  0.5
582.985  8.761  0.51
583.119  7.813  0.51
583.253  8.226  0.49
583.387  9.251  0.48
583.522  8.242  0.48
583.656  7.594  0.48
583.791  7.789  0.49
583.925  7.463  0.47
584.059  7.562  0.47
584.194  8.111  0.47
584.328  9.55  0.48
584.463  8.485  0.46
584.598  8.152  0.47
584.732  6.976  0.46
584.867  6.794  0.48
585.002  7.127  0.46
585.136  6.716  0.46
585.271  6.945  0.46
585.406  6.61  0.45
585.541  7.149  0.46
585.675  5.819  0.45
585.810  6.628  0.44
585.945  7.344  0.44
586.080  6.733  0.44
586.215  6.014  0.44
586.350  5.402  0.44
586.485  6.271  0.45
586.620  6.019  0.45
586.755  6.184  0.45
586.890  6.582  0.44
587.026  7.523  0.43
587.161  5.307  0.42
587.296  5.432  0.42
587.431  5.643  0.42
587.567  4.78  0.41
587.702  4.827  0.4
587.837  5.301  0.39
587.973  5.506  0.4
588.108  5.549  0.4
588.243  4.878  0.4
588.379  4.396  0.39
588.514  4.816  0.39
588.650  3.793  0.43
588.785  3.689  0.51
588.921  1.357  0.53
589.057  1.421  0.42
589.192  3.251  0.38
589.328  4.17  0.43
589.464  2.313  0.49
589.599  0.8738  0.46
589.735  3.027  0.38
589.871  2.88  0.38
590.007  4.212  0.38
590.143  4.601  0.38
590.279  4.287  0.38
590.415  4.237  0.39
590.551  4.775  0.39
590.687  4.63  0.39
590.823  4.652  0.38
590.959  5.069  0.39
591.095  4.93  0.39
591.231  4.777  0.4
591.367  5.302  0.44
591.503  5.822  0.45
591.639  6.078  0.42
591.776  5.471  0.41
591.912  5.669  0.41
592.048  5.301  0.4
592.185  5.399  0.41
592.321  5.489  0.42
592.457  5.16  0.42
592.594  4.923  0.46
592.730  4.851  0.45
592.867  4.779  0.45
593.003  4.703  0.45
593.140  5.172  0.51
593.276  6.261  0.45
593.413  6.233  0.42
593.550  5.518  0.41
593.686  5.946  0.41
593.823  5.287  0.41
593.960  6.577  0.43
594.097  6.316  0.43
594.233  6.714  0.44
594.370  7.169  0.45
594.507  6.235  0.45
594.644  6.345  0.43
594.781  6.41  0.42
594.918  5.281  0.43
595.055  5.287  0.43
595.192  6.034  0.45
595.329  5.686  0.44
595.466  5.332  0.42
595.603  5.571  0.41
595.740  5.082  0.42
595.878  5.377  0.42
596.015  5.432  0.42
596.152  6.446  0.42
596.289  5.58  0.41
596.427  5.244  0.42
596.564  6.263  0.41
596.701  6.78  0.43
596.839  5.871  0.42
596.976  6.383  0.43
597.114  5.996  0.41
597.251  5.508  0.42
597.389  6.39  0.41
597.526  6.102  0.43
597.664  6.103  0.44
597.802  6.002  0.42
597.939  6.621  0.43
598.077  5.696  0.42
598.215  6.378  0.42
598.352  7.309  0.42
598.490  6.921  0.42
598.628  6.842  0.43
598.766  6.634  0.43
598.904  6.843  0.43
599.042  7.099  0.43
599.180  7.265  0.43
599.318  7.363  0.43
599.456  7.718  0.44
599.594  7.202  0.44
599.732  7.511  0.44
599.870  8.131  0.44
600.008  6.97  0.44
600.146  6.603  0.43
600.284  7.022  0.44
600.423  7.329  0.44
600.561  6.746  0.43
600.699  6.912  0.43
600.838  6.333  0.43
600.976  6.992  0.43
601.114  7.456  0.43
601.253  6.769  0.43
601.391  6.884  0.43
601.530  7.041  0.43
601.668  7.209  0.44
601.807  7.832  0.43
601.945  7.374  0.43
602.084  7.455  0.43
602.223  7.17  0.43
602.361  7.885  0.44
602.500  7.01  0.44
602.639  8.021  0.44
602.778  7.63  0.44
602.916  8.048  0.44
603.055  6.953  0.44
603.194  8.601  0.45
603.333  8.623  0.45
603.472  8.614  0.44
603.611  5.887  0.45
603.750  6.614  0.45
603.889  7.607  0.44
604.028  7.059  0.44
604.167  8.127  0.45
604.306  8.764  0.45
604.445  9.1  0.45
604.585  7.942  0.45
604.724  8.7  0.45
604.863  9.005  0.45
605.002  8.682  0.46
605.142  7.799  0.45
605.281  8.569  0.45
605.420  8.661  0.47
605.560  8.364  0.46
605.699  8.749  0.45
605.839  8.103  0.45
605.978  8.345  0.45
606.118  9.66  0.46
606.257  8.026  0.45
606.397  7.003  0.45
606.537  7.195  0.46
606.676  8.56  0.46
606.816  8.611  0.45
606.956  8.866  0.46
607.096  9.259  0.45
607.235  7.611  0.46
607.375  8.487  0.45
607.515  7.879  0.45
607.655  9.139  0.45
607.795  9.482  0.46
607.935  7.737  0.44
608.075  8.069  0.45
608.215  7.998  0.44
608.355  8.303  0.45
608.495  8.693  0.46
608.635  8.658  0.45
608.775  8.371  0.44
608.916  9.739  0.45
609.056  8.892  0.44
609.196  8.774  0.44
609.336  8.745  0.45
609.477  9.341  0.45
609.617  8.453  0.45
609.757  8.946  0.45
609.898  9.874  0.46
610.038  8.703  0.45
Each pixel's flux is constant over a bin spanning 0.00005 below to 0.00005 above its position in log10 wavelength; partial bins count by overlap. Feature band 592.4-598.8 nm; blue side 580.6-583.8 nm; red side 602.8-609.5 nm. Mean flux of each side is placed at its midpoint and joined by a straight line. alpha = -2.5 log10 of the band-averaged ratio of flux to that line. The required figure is 0.35 mag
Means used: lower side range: 7.97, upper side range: 8.32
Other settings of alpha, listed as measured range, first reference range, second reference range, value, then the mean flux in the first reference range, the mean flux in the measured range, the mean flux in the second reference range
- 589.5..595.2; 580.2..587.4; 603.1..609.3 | 0.45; 7.5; 5.18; 8.34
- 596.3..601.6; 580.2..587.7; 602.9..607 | 0.18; 7.4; 6.71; 8.16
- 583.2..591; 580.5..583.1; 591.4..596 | 0.24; 7.97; 5.66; 5.68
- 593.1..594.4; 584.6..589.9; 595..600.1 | -0.03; 5.23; 6.11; 6.36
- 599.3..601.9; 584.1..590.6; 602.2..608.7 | 0.04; 5.39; 7.16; 8.18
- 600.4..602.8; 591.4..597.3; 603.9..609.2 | 0.02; 5.74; 7.21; 8.43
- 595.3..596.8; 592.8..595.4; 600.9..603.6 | 0.10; 5.89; 5.71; 7.52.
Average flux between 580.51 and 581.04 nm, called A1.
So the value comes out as 9.65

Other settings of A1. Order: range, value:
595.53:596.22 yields 5.58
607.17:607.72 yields 8.27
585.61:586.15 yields 6.63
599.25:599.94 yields 7.59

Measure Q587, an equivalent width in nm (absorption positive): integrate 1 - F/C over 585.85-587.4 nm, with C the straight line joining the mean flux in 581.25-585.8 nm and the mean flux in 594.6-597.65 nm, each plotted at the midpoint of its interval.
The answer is 0.19 nm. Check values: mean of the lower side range 7.56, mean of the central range 6.25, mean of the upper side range 5.84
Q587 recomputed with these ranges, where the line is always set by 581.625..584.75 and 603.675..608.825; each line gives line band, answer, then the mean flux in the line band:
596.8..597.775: 0.248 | 6.05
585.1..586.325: 0.196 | 6.62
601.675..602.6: 0.087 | 7.45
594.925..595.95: 0.332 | 5.47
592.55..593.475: 0.317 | 5.28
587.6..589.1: 0.706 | 4.2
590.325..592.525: 0.780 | 5.17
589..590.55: 0.910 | 3.29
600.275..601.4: 0.173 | 6.94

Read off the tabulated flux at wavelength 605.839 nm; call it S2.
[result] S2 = 8.103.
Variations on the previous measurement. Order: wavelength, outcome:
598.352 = 7.309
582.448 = 7.751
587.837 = 5.301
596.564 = 6.263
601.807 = 7.832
